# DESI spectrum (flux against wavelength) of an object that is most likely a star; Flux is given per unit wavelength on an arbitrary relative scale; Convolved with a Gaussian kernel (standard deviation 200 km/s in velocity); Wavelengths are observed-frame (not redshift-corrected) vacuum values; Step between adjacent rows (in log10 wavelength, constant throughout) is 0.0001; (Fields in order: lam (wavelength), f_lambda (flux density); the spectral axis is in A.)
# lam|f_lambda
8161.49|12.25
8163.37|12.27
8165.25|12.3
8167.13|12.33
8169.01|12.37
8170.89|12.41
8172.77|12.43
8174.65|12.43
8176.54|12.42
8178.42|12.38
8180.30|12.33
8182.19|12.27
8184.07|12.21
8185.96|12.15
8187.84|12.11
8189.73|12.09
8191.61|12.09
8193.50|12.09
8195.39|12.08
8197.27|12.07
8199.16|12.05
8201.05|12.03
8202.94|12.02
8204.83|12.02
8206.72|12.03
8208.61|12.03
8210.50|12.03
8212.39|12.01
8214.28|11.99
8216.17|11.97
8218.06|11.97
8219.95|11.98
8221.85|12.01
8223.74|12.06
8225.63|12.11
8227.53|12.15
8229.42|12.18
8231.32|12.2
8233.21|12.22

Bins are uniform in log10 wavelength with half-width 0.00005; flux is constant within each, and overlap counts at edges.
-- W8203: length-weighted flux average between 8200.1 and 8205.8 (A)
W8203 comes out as 12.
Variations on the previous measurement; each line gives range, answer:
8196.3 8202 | 12.1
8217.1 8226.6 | 12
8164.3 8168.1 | 12.3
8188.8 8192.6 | 12.1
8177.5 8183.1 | 12.3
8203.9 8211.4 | 12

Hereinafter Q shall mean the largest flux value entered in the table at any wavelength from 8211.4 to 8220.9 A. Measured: 12.01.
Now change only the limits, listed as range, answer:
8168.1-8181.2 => 12.43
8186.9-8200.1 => 12.11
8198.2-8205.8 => 12.05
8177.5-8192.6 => 12.38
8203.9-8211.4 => 12.03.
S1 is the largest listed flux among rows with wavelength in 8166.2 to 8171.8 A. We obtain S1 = 12.41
